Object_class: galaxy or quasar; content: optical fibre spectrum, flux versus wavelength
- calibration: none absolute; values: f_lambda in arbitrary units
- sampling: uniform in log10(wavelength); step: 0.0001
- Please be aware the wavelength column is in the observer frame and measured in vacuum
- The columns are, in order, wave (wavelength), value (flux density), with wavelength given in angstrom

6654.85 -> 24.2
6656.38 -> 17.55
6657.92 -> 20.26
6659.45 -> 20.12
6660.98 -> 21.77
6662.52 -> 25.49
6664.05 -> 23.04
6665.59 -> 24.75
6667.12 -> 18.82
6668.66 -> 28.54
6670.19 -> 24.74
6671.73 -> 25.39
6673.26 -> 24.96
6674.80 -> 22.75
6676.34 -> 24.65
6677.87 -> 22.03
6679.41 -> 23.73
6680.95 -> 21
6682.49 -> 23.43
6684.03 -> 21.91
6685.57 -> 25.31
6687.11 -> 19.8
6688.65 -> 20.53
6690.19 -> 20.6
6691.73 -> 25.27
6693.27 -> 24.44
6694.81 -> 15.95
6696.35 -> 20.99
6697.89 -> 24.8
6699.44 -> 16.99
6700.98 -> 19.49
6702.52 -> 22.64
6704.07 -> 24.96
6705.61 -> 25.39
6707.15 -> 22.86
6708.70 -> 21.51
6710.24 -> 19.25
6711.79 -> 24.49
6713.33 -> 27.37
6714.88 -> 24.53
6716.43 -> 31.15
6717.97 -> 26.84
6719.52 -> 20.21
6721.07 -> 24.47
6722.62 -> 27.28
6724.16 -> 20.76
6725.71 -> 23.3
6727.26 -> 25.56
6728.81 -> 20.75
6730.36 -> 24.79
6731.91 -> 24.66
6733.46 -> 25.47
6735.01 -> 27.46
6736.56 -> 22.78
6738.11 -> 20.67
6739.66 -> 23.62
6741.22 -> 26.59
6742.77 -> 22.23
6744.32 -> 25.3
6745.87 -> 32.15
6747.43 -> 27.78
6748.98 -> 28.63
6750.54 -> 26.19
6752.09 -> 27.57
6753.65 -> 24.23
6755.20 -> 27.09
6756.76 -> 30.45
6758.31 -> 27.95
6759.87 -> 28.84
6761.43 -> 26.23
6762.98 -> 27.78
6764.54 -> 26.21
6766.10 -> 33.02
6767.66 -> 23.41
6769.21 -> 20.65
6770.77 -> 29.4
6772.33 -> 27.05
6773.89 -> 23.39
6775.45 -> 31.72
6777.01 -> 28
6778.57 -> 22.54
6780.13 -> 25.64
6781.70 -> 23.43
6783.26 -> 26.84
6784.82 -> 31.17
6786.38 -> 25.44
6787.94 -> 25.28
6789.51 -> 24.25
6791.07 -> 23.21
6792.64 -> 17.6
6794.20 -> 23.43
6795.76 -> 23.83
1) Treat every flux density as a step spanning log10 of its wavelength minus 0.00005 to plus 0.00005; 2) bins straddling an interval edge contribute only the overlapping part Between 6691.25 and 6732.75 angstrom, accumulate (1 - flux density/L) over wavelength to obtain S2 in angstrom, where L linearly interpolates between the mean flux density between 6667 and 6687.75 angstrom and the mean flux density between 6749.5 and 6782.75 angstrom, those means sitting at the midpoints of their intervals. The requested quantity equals 2.4 angstrom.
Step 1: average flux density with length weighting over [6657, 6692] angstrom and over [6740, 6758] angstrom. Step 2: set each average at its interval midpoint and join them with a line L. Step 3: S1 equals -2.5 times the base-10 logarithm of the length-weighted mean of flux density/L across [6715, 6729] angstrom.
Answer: 0.04 mag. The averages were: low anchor 22.9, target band 24.6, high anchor 27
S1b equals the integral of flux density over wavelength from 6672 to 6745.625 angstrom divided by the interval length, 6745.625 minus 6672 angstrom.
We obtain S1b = 23.4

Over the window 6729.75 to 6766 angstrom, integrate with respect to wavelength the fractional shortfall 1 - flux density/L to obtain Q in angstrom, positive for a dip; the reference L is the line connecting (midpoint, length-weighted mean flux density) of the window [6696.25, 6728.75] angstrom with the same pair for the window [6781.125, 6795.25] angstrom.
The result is -3.6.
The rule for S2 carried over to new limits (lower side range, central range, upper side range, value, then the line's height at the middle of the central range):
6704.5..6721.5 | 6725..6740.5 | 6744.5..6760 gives 1.3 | 26.2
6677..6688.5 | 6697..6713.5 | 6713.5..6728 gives 1.0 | 23.9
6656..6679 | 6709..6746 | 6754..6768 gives 2.4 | 26.2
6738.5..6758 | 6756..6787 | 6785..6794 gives -2.4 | 25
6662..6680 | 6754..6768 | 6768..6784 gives -1.3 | 25.6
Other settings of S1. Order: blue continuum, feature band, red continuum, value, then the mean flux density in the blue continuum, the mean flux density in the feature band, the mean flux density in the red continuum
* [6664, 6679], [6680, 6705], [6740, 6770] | 0.138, 24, 21.8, 26.9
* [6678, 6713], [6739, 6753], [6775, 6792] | -0.100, 22.1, 26.7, 25.9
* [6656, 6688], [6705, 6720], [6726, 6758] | 0.004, 22.9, 24.4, 25.7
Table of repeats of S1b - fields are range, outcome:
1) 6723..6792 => 25.9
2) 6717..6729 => 23.9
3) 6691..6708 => 22.2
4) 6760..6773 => 26.8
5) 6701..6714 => 23.3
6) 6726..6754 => 25.3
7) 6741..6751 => 27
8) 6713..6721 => 25.8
